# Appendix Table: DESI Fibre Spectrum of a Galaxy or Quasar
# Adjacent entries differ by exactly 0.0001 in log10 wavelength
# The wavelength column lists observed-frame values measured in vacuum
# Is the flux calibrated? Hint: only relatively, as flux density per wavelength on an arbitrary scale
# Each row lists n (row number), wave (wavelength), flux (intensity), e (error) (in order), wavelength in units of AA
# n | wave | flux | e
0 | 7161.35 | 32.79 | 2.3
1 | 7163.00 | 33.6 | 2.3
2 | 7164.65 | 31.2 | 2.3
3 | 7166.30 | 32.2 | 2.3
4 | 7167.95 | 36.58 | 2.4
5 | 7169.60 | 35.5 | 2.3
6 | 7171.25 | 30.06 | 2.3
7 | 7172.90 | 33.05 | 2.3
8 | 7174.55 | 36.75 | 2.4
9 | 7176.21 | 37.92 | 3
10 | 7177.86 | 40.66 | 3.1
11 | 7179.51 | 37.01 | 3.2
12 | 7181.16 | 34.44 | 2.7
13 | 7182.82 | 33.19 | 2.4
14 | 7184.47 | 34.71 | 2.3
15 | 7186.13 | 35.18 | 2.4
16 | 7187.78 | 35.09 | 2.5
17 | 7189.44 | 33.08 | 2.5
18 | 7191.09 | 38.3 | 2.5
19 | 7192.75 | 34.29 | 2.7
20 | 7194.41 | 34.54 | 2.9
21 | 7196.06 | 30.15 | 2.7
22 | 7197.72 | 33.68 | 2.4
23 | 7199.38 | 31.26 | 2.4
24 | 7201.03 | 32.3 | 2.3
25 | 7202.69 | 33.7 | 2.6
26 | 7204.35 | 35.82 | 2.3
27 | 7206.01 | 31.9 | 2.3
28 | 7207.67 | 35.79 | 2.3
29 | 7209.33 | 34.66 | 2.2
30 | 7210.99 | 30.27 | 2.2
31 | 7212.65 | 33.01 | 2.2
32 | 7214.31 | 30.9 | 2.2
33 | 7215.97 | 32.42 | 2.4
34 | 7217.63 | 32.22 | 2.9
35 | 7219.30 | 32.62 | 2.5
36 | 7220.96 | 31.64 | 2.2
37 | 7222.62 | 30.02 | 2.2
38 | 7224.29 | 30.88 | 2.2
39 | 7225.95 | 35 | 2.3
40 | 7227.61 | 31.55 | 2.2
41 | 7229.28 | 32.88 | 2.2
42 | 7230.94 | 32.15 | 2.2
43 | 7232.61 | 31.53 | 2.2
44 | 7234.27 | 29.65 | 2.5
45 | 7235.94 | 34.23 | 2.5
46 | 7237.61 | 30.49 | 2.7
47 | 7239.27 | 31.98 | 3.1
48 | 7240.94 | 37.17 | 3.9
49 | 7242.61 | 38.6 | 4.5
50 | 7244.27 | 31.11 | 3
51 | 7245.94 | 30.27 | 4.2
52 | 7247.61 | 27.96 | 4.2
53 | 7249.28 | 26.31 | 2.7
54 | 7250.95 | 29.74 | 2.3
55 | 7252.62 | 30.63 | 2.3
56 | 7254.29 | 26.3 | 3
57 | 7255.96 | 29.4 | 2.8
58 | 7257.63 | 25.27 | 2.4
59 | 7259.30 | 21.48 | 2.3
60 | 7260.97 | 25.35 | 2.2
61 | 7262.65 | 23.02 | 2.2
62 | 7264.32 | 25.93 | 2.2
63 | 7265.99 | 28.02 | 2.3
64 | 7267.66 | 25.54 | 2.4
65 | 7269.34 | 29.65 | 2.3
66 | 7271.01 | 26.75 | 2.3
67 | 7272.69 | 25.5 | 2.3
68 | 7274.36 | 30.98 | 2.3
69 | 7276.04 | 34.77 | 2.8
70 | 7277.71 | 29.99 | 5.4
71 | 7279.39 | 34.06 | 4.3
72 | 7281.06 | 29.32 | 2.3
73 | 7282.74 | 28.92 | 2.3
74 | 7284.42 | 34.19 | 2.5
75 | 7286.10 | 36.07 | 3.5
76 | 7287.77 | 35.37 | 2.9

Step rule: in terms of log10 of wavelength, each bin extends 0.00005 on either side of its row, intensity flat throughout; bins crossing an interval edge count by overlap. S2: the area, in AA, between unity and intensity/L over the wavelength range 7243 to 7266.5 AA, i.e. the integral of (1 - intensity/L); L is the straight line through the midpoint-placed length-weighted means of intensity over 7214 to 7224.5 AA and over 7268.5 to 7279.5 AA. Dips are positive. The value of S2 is 2.4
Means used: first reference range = 31.6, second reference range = 30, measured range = 27.4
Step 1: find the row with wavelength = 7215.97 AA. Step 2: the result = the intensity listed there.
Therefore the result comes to 32.42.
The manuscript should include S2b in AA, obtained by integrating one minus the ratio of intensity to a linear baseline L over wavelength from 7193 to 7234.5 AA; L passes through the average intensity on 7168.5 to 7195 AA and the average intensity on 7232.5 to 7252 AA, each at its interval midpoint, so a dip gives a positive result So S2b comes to 1.0 AA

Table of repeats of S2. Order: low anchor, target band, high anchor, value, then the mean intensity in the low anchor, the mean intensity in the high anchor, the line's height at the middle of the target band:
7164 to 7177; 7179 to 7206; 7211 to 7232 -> -0.7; 34.2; 32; 33.3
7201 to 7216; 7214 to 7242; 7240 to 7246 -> 1.5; 33.1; 34.8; 34.1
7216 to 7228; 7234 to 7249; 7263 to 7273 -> -1.2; 32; 26.8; 29.8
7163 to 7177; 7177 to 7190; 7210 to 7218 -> -0.8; 34.1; 31.8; 33.4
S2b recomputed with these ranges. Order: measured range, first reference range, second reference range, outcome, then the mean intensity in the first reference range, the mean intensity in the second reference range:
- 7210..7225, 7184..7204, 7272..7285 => 0.7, 33.9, 31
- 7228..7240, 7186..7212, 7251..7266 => -1.0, 33.7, 26.2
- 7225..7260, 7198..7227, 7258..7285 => -0.3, 32.6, 28.2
